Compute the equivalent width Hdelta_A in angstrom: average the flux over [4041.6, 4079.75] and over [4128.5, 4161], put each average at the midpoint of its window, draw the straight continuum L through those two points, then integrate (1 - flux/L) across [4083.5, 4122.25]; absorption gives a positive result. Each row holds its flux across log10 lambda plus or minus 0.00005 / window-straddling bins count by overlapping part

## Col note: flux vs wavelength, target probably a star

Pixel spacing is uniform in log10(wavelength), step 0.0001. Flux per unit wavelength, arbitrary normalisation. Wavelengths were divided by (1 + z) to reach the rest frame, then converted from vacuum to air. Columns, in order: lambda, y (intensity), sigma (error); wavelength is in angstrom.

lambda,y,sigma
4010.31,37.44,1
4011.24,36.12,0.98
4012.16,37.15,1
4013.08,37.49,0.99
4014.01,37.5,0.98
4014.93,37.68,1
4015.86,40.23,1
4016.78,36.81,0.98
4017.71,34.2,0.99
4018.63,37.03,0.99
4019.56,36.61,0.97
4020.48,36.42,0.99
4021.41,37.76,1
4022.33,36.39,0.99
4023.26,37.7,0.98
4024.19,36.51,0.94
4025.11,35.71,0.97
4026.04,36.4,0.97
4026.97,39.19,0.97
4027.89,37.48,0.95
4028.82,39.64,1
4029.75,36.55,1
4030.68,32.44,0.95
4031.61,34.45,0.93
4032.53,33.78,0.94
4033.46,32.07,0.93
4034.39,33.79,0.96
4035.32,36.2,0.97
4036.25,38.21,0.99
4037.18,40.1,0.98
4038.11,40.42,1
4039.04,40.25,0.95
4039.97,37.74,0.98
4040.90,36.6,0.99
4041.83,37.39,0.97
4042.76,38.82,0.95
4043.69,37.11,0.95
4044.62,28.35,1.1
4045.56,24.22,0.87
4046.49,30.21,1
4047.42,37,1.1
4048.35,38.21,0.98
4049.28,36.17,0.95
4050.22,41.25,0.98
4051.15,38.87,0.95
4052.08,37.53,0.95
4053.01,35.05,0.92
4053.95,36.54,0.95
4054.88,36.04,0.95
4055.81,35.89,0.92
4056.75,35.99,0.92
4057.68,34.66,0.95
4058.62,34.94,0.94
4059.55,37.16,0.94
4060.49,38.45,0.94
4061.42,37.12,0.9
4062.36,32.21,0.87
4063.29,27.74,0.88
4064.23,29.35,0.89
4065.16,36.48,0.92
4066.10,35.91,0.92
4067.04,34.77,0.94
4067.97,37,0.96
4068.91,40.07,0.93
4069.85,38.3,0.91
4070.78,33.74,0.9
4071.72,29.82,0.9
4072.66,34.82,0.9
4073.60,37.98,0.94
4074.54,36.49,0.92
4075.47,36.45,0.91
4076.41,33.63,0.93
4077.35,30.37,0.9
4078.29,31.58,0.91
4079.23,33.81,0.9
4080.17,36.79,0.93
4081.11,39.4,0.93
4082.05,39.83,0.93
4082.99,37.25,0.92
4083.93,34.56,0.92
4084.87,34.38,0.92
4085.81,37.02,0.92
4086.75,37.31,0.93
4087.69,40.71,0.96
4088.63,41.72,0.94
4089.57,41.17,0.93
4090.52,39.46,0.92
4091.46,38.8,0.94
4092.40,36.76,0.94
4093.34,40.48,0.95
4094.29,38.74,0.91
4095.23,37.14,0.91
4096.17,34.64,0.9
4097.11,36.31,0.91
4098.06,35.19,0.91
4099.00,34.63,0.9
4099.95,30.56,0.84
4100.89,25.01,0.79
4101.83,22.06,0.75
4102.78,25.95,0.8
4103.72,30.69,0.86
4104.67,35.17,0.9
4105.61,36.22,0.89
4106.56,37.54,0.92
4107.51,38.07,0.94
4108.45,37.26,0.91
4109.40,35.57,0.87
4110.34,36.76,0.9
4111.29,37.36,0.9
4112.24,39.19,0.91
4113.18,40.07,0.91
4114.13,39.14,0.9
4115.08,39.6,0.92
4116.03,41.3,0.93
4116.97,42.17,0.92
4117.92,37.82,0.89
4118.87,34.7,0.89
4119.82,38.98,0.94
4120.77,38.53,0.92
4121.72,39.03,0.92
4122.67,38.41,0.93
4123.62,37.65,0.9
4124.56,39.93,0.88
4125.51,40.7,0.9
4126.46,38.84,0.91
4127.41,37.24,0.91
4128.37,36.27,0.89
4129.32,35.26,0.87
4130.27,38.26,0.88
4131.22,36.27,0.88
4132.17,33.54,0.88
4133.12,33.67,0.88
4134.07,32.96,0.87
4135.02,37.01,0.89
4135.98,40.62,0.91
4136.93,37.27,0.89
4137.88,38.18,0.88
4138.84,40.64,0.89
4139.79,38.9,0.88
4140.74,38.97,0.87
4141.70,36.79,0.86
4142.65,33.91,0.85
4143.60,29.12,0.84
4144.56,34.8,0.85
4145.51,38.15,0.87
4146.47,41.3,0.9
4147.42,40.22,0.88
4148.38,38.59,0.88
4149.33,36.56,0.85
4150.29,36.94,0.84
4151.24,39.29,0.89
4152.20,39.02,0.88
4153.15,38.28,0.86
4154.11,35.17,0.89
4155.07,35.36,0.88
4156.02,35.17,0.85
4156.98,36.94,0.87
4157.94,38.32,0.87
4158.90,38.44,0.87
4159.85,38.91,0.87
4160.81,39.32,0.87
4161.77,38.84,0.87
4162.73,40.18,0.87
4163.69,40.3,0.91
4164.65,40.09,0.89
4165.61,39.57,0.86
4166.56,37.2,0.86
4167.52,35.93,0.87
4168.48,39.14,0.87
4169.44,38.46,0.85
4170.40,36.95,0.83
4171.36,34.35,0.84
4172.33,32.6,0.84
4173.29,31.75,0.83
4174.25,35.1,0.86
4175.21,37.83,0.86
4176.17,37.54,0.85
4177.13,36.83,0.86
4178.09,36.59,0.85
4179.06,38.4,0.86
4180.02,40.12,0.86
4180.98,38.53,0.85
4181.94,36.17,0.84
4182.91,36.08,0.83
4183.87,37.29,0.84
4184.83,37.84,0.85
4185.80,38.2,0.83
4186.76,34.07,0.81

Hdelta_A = -0.5 angstrom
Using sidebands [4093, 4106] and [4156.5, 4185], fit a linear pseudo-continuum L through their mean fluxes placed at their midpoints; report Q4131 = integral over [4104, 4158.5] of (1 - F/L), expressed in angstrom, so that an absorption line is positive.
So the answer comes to -4.0 angstrom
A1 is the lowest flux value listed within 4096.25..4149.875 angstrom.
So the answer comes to 22.06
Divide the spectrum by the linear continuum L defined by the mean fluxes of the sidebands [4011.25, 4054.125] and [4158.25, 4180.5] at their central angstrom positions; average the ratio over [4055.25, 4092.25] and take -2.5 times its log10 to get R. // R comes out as 0.02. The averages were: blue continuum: 36.5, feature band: 36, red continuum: 37.6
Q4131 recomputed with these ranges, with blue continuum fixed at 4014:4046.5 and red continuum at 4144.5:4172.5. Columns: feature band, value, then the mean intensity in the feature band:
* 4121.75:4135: 0.2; 36.9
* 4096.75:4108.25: 1.5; 32.4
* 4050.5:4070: 0.5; 35.7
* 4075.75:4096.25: -0.1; 37.1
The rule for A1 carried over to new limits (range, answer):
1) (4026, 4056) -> 24.22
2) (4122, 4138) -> 32.96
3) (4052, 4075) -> 27.74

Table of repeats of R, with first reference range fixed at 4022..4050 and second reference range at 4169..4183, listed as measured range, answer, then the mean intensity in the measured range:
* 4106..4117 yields -0.07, 38.5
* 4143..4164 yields -0.04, 37.6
